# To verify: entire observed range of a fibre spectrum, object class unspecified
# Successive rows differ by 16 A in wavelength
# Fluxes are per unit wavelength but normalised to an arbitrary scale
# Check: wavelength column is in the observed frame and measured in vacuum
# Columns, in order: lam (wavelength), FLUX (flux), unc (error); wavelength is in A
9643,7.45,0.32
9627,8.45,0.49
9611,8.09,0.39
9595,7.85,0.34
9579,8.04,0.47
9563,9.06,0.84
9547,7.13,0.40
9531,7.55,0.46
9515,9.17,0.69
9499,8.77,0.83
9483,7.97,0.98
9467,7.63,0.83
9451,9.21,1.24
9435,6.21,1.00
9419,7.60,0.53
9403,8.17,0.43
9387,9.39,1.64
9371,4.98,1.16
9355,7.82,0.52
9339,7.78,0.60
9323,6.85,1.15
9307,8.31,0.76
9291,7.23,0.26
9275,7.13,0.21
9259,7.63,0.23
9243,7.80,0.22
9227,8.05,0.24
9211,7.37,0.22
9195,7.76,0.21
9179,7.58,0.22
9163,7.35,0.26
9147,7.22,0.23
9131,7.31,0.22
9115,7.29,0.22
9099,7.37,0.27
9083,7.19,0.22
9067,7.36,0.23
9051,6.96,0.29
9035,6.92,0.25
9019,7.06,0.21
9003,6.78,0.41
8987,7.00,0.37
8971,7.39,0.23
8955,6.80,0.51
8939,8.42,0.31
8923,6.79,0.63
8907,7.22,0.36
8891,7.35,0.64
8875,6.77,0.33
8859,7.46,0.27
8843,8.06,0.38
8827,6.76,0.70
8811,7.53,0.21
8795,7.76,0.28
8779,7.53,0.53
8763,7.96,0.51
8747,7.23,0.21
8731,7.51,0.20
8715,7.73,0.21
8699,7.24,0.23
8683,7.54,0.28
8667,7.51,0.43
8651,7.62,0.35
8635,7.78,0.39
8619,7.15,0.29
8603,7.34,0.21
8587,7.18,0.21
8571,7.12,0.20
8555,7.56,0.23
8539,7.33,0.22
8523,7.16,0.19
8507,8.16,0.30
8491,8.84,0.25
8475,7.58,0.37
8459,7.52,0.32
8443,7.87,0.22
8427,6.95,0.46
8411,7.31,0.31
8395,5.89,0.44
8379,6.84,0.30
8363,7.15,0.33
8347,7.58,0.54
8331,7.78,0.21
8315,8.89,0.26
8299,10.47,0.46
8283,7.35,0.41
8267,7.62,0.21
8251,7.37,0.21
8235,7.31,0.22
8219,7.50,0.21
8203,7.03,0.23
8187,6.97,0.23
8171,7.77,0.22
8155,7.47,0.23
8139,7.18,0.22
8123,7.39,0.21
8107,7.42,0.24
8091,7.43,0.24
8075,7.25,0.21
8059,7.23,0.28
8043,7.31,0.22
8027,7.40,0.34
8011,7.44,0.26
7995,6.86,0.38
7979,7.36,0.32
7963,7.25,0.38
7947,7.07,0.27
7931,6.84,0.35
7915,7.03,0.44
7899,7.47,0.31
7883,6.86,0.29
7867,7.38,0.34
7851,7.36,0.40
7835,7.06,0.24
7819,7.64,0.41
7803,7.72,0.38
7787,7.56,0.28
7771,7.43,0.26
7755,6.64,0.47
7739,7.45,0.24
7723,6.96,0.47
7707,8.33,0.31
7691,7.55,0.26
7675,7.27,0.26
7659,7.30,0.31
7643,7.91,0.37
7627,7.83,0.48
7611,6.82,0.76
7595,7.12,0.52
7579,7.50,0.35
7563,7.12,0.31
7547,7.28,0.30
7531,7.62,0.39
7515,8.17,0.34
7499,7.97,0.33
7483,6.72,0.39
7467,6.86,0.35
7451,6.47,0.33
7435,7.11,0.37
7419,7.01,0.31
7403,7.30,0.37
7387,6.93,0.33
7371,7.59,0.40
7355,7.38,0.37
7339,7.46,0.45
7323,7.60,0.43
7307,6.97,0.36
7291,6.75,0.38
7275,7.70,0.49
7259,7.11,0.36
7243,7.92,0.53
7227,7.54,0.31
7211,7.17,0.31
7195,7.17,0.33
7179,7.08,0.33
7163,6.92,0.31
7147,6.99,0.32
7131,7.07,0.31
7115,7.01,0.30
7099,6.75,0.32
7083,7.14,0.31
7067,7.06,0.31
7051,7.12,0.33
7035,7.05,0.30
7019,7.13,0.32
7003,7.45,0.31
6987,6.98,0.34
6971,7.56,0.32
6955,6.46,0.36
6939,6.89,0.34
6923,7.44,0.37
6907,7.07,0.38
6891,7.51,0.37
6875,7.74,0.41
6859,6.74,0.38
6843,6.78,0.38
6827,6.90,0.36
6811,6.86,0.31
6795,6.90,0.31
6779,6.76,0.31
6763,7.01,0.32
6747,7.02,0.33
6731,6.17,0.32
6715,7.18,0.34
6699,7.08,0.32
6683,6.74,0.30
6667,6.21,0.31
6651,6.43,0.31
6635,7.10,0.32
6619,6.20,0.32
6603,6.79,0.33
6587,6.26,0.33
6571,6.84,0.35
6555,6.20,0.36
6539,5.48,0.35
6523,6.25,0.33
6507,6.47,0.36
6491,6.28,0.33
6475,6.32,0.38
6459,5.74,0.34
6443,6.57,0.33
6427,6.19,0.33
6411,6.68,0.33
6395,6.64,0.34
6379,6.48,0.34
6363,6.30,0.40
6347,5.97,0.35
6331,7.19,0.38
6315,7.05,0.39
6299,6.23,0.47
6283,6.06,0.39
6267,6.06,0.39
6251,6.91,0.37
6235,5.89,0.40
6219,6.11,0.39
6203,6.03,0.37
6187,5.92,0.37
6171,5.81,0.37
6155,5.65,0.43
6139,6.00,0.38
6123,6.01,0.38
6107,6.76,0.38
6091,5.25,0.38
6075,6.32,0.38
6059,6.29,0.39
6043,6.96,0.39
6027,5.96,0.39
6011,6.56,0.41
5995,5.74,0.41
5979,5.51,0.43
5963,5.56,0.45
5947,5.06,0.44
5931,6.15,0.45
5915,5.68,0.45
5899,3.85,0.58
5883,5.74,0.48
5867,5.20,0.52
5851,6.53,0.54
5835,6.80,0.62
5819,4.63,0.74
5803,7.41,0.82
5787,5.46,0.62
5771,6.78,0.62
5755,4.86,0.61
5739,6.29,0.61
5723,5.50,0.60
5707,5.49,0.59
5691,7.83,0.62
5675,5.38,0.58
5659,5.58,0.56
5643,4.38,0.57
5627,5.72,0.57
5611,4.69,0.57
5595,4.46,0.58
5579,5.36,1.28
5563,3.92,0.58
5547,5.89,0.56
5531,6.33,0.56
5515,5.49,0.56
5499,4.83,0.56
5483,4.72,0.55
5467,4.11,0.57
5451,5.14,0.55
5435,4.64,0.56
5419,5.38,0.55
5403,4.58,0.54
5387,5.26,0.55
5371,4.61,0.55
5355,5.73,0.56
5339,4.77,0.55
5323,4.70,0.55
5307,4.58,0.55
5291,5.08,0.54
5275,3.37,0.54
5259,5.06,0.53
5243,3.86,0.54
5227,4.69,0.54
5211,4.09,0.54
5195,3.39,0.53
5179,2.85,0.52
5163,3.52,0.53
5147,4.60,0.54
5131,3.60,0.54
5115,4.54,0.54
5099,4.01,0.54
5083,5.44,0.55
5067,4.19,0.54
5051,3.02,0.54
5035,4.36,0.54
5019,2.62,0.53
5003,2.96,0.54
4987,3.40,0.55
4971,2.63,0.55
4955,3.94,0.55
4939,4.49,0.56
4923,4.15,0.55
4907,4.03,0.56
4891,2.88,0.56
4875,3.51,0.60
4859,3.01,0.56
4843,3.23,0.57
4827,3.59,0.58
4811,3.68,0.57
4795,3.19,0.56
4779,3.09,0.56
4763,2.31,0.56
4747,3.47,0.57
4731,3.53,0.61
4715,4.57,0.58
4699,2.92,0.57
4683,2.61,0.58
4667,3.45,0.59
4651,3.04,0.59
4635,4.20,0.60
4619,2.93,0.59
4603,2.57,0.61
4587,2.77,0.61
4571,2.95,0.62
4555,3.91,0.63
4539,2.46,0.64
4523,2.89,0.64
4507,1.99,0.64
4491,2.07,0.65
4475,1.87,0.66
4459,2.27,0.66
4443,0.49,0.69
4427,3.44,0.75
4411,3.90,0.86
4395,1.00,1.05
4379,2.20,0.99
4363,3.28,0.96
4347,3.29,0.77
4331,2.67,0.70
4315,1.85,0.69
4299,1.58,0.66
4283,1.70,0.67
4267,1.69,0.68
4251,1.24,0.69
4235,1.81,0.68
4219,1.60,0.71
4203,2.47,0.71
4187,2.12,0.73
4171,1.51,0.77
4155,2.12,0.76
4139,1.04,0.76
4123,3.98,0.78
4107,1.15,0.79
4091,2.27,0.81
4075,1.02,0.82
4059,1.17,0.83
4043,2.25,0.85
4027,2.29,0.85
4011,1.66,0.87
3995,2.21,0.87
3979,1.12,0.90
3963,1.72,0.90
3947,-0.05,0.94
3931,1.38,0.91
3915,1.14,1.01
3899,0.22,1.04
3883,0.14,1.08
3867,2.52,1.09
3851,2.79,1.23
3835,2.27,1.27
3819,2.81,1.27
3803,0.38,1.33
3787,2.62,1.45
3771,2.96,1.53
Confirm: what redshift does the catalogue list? 0.263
